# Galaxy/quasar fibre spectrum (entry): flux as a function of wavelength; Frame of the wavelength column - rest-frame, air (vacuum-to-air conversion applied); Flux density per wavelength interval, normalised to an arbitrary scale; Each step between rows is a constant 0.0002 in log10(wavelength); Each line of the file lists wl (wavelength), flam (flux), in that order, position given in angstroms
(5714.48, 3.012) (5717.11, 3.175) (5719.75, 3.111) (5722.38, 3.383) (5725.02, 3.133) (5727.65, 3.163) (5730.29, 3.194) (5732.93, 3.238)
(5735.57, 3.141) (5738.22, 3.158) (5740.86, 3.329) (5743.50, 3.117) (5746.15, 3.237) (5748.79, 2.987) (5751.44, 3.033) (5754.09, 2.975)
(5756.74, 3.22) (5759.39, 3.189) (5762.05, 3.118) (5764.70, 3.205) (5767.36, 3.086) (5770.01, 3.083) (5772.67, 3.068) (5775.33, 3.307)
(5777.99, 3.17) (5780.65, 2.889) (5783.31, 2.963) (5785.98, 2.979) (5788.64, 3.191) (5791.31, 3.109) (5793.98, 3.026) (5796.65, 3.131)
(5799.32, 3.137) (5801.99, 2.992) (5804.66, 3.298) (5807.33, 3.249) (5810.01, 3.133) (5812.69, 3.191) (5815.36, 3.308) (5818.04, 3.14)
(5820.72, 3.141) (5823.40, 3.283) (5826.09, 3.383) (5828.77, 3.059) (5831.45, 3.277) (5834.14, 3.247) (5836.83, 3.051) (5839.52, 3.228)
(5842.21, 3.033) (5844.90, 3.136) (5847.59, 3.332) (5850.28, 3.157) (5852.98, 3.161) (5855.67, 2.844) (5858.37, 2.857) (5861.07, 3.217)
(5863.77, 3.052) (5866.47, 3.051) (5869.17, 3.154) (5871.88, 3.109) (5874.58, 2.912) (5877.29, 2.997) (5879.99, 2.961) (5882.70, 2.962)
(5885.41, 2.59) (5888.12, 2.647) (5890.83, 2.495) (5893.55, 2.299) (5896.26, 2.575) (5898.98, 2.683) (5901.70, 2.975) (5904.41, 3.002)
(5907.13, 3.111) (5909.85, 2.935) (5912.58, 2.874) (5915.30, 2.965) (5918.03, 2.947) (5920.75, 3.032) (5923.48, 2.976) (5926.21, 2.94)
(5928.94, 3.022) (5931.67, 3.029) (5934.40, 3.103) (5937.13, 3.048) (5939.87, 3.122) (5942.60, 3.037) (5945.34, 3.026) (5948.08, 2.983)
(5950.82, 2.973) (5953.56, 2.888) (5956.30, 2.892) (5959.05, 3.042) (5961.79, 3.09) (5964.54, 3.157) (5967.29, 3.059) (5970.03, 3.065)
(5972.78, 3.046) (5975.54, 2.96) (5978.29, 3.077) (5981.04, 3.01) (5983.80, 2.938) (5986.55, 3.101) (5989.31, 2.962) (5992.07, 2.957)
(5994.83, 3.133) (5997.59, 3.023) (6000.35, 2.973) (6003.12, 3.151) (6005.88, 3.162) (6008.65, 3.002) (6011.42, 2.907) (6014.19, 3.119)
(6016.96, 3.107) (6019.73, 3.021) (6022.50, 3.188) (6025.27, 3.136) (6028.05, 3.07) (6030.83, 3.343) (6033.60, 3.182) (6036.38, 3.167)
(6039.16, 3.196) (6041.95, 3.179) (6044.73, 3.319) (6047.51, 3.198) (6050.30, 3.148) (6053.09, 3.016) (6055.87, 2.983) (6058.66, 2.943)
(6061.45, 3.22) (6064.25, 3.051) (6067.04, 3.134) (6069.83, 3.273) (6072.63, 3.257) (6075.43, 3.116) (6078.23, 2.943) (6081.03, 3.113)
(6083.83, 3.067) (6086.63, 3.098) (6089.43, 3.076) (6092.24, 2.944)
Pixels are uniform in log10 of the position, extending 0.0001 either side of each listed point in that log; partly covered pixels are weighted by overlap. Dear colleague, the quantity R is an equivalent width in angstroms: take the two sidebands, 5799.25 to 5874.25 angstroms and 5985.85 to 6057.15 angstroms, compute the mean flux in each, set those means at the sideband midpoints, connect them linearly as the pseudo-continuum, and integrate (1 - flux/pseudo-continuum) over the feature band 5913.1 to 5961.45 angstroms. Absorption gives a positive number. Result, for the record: 1.9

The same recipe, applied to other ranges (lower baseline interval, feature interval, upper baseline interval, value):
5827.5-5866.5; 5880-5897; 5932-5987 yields 2.5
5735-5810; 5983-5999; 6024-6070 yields 0.6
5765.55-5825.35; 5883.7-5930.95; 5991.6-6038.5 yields 4.3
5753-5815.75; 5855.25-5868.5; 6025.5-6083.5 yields 0.4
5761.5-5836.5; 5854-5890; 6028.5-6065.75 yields 2.3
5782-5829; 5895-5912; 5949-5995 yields 1.1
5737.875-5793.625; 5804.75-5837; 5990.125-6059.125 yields -1.1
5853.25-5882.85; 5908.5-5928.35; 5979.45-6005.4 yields 0.5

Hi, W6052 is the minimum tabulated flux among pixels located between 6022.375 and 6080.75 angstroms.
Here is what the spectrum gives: 2.943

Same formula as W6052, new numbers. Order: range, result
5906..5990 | 2.874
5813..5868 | 2.844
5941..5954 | 2.888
